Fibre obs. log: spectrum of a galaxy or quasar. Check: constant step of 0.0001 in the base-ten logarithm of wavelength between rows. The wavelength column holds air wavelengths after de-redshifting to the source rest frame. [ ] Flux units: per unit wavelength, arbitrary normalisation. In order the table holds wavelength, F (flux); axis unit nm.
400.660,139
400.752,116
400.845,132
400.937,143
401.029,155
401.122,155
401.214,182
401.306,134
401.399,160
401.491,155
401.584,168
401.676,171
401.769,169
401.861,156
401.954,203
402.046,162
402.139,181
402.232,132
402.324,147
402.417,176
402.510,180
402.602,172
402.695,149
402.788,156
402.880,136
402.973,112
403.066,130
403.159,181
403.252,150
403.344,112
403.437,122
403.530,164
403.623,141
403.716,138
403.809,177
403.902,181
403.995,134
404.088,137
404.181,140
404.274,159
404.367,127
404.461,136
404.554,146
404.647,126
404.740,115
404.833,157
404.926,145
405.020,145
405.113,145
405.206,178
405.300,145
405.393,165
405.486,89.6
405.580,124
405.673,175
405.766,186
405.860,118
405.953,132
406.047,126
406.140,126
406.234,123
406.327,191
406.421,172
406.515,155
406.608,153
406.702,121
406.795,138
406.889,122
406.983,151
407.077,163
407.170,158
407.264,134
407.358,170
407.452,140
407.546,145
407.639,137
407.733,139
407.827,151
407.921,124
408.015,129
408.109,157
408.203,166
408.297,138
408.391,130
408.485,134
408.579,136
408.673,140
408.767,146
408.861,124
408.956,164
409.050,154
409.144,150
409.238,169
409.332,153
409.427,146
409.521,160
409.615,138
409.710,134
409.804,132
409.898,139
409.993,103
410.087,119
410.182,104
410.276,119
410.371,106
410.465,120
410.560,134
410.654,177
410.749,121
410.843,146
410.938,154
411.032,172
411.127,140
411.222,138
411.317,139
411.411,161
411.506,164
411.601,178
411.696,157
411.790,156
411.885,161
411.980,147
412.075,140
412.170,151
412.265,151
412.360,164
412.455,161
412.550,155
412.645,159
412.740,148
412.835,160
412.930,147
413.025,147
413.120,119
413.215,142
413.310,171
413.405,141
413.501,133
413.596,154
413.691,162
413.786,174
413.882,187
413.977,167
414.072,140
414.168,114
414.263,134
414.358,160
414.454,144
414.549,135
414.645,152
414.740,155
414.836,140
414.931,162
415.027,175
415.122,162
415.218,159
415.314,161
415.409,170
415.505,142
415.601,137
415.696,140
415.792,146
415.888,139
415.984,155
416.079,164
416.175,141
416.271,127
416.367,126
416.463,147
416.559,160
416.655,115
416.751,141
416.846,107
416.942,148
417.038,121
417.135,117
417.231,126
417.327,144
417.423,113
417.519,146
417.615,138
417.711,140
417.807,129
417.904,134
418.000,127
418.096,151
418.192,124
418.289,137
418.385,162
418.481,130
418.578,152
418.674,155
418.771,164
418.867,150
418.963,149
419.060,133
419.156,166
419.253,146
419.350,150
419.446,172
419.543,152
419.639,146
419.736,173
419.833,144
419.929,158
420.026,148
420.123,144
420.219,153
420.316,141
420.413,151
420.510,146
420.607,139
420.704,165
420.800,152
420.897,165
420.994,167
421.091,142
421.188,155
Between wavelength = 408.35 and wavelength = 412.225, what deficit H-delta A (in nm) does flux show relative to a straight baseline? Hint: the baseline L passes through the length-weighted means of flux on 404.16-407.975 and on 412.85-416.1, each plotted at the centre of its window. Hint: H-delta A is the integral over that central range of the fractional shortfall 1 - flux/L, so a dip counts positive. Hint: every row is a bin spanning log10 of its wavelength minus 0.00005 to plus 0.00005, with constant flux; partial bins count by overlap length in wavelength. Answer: 0.12 nm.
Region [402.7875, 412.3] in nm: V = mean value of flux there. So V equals 144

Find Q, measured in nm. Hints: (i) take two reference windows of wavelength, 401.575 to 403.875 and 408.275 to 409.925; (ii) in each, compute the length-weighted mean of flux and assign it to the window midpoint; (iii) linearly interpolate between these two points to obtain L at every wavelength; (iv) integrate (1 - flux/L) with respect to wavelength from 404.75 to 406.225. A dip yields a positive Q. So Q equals 0.08 nm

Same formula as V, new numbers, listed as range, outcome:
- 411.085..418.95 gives 147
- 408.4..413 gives 145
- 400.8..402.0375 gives 160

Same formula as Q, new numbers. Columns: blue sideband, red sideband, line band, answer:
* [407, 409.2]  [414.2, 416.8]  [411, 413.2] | -0.09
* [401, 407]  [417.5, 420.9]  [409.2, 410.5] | 0.15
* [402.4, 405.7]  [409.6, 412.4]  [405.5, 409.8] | -0.03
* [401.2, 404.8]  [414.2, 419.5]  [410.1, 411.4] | 0.10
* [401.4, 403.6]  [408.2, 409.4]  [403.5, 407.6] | 0.14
